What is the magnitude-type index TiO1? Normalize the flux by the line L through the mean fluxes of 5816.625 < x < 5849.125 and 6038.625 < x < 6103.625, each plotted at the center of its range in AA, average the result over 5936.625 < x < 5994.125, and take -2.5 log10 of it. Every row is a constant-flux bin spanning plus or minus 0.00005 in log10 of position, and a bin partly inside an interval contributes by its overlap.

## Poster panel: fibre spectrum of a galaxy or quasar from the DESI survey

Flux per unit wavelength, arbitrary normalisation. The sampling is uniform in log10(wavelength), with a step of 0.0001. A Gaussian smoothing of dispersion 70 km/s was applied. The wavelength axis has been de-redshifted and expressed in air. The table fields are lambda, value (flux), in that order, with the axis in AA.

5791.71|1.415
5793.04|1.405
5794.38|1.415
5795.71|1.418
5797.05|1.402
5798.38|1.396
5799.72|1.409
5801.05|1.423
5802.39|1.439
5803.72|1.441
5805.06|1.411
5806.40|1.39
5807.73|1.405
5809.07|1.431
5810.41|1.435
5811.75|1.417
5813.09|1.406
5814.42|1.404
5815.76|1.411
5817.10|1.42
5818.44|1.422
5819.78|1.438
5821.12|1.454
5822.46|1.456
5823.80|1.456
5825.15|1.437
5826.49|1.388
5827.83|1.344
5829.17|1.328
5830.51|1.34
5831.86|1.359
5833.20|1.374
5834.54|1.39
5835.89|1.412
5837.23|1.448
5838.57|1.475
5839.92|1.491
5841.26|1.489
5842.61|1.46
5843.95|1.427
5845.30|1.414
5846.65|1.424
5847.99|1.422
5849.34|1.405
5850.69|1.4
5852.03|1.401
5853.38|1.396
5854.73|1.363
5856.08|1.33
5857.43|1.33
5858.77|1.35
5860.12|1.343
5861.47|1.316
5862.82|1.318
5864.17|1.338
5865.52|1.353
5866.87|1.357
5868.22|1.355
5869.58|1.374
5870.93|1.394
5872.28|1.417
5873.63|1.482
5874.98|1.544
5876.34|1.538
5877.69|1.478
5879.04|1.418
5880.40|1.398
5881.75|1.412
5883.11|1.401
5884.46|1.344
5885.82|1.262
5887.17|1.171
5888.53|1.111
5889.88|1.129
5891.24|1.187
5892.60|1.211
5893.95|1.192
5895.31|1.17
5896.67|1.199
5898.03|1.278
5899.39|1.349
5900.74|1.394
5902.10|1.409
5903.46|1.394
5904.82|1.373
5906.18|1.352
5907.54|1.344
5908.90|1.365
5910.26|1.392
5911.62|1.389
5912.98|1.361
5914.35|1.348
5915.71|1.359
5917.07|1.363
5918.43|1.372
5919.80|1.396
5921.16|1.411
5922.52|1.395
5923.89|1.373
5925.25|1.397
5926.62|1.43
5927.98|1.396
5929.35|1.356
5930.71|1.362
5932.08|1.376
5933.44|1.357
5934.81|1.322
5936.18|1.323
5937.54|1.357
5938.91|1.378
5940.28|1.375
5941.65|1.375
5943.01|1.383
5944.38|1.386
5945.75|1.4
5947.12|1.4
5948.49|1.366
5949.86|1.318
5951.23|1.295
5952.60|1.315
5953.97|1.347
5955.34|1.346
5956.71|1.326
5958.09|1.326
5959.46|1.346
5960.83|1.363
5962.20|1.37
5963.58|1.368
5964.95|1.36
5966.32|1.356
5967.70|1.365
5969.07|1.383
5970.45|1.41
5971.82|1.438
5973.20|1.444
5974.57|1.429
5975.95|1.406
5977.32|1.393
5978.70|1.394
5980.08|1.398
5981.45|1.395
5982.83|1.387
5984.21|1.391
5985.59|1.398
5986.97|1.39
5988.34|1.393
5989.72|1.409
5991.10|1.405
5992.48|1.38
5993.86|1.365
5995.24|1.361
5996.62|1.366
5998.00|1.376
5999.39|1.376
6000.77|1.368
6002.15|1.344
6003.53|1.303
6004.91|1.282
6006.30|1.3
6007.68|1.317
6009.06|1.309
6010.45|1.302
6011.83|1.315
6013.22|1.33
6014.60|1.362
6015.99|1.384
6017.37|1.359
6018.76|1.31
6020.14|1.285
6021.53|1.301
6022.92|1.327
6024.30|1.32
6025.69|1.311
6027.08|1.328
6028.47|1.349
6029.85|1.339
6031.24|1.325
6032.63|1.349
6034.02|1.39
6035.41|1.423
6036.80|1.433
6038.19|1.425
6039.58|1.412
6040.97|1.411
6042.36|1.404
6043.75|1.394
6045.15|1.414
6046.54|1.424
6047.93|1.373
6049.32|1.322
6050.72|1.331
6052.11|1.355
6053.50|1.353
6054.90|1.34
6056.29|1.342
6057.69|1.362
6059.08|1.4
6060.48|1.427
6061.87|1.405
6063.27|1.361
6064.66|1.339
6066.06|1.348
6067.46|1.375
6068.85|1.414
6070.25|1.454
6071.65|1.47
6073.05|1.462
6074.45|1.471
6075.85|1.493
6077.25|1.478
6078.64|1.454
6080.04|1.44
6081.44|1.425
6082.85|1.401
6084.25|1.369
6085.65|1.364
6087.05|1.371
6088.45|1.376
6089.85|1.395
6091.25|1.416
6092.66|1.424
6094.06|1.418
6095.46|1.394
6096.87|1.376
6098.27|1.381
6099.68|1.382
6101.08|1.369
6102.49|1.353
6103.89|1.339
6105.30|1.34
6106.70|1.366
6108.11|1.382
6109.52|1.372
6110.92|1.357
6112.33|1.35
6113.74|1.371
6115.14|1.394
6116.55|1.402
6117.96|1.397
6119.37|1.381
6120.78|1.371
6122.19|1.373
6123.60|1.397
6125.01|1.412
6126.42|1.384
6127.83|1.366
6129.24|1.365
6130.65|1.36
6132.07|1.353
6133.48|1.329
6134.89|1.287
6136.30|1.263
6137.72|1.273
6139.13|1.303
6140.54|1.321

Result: 0.02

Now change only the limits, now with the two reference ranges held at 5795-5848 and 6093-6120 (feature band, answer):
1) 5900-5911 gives 0.02 mag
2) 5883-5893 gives 0.16 mag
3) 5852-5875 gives 0.03 mag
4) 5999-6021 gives 0.05 mag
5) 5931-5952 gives 0.03 mag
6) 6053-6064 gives 0.01 mag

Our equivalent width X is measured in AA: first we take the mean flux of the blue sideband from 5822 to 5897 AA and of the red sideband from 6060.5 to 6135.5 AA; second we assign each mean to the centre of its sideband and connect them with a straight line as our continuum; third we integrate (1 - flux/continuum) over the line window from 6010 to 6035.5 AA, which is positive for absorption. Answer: 0.9 AA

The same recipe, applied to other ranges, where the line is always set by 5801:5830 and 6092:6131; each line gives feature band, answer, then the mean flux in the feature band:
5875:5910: 2.1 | 1.32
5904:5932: 0.5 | 1.38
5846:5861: 0.4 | 1.38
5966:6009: 0.5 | 1.38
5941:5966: 0.8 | 1.36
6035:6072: -0.1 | 1.39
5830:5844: -0.1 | 1.43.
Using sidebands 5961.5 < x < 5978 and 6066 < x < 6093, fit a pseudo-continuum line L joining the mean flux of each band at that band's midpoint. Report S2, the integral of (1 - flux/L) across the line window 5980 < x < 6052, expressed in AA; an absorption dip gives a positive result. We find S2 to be 2.3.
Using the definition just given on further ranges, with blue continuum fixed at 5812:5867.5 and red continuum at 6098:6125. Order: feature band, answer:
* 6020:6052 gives 0.3 AA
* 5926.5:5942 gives 0.3 AA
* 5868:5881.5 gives -0.5 AA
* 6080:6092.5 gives -0.2 AA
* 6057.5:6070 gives -0.1 AA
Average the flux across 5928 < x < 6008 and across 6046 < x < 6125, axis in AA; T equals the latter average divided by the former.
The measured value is 1.02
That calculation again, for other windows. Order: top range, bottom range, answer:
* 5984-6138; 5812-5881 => 0.98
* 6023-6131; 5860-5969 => 1.02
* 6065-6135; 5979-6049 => 1.02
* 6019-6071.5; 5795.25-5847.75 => 0.97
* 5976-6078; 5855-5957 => 1.02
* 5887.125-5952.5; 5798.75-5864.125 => 0.95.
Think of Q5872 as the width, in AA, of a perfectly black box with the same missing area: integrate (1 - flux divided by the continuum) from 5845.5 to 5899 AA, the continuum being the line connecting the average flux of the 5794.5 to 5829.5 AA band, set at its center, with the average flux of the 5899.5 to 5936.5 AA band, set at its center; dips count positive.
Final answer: 1.9 AA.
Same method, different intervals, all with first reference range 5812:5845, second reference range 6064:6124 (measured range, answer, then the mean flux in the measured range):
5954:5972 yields 0.6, 1.36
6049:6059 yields 0.4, 1.35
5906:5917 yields 0.4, 1.36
